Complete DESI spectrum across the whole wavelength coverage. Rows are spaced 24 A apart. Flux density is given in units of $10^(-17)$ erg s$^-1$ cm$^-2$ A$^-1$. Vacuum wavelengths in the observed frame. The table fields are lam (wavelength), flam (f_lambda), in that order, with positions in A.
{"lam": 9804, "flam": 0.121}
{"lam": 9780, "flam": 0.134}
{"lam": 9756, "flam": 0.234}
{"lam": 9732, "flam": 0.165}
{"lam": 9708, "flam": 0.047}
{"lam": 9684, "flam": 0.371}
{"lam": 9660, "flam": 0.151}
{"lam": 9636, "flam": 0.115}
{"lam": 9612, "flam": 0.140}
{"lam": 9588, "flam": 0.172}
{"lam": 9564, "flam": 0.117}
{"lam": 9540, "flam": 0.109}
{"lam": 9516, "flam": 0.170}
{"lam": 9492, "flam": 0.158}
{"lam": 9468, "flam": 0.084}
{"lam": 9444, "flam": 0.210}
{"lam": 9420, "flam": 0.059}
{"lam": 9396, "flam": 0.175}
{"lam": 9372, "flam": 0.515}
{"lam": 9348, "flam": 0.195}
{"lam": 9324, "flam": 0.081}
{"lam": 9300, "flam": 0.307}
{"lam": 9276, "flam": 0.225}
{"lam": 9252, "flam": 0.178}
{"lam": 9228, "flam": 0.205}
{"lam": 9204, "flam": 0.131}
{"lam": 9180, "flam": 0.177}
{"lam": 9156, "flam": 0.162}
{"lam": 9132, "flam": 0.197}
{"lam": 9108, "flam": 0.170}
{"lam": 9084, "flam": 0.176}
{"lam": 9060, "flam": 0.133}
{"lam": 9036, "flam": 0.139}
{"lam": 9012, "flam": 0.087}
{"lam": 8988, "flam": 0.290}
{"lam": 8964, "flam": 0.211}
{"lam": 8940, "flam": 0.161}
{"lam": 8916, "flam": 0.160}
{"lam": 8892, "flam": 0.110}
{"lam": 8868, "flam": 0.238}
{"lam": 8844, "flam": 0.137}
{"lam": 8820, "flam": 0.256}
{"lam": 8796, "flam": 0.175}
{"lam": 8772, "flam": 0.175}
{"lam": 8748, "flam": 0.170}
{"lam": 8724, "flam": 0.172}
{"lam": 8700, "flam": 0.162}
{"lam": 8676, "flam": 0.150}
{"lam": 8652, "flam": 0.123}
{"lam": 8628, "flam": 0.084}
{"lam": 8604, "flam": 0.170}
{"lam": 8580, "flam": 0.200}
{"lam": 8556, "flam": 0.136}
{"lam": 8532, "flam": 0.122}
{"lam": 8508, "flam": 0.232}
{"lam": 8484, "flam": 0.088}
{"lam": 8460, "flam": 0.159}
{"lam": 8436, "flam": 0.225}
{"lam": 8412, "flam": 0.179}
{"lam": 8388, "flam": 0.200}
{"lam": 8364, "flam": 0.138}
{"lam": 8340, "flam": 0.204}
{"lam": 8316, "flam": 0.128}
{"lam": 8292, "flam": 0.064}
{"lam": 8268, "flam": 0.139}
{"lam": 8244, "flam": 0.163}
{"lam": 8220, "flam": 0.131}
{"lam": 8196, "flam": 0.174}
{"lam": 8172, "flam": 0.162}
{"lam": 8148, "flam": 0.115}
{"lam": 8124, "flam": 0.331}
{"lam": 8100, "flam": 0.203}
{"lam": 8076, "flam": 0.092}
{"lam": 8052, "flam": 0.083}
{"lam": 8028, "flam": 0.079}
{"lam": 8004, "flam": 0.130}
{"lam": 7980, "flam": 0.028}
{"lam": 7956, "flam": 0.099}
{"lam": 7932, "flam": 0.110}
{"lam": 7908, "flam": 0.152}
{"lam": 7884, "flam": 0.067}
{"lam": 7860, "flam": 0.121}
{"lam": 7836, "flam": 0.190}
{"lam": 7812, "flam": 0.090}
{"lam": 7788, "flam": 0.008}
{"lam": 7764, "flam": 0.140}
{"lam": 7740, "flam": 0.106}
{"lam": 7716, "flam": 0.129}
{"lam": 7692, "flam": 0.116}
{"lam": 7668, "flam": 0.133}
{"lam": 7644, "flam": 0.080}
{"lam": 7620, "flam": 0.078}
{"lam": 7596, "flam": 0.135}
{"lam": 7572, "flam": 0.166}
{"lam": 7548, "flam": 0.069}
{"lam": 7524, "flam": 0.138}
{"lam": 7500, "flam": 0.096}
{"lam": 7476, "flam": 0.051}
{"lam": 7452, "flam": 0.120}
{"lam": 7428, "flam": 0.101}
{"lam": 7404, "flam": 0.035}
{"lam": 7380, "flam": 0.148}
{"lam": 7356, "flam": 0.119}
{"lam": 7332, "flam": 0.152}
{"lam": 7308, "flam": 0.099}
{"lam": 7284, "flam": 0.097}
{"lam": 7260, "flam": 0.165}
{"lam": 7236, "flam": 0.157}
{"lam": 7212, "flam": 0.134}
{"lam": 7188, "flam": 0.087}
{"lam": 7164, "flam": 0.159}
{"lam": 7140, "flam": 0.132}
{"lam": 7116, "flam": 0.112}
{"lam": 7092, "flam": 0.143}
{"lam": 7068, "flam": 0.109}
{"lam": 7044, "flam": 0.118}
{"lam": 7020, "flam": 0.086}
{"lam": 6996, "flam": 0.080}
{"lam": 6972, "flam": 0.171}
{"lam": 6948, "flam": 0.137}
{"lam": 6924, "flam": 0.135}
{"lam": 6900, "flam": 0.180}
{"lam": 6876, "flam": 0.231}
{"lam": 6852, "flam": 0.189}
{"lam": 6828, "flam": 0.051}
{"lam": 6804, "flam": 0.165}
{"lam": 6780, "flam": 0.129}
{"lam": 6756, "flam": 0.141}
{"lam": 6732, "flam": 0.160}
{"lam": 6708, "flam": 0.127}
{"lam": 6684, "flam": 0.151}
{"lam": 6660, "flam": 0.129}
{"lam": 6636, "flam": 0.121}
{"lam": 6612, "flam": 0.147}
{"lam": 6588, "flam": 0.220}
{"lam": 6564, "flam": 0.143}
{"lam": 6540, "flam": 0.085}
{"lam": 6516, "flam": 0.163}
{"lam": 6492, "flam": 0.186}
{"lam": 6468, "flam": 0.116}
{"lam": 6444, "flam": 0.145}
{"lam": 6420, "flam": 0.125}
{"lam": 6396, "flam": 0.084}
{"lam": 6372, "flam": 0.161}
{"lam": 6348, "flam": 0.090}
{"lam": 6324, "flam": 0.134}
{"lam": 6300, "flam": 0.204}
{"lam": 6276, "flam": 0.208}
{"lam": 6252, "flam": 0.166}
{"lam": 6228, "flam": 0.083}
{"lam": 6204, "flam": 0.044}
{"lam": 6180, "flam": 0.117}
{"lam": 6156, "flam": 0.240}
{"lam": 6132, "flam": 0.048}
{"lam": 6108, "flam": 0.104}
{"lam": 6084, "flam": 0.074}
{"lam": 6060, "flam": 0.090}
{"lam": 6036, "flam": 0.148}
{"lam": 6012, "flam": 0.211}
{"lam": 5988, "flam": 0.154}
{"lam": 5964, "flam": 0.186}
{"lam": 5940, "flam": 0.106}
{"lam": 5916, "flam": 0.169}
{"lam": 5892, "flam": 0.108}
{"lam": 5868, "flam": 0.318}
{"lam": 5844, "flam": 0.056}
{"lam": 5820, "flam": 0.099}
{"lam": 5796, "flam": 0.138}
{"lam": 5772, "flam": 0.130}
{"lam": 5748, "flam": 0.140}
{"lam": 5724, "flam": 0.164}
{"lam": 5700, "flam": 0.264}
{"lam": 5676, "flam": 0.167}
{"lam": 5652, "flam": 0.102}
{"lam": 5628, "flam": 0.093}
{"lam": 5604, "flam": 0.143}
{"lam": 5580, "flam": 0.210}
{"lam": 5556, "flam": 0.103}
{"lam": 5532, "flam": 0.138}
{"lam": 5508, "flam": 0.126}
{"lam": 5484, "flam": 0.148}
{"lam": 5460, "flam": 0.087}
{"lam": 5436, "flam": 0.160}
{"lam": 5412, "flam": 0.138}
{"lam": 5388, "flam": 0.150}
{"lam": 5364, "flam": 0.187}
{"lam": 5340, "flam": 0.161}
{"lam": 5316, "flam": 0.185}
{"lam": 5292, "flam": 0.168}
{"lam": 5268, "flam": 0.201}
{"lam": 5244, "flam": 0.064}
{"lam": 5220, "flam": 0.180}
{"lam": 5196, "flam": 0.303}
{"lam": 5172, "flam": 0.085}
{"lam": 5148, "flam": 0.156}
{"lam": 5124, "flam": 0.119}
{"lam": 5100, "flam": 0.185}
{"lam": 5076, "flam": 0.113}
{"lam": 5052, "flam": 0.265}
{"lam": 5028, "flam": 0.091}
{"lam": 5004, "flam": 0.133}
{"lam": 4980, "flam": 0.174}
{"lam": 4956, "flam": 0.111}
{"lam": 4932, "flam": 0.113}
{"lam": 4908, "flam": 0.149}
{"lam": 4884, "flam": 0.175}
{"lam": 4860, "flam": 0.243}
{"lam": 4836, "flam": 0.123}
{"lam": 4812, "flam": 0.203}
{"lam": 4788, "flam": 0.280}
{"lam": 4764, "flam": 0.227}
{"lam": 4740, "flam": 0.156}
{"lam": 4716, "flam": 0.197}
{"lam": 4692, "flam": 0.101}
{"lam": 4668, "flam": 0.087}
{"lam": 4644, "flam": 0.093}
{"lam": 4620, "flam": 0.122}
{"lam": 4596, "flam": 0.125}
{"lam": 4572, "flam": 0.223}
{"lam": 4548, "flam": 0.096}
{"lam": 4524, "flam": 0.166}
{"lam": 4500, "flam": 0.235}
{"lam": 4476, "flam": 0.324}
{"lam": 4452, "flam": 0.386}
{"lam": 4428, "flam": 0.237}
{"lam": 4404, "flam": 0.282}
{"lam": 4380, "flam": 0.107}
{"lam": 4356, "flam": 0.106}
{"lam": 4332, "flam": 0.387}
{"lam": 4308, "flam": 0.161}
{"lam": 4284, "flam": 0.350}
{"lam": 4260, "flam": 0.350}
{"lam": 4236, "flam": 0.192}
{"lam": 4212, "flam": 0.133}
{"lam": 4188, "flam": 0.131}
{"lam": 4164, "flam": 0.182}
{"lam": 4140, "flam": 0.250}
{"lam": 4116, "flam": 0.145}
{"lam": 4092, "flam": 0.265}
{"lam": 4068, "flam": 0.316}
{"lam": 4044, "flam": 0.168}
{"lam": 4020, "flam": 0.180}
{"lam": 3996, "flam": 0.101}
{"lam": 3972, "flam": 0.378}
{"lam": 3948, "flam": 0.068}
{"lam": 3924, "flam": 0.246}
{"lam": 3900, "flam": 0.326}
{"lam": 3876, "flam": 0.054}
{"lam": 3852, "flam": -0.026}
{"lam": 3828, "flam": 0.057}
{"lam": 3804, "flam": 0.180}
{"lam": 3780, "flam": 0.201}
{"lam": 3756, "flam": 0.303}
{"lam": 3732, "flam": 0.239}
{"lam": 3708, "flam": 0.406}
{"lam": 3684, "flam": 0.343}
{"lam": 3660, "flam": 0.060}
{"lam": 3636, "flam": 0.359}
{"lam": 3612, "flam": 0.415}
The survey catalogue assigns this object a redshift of 1.176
